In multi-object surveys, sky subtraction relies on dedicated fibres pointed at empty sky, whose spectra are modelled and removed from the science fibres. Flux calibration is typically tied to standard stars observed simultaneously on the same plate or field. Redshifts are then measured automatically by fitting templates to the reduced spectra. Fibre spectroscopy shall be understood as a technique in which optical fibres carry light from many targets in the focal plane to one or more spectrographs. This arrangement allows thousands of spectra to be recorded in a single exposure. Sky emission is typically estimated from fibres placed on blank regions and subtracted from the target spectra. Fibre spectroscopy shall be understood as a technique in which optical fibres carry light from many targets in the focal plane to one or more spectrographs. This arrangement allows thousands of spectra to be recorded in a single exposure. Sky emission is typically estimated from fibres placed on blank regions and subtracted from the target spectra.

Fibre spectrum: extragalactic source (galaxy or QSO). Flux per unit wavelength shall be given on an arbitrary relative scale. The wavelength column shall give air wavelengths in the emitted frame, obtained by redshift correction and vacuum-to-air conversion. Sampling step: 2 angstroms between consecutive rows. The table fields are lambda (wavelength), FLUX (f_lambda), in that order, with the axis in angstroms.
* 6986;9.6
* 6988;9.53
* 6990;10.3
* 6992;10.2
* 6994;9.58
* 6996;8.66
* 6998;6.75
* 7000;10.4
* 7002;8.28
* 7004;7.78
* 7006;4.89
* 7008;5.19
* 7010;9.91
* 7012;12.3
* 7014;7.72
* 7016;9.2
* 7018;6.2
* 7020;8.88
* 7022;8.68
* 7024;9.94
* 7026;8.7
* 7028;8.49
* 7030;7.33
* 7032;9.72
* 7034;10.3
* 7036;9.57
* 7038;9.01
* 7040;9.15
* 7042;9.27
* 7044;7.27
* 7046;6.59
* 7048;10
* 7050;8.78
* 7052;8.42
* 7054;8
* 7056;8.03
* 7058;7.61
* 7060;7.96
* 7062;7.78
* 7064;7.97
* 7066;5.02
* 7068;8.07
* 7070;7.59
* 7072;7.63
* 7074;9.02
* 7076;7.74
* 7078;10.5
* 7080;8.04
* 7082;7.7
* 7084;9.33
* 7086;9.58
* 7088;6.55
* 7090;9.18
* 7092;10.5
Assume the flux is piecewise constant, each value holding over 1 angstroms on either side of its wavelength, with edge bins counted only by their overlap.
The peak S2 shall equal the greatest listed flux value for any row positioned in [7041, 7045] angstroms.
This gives 9.27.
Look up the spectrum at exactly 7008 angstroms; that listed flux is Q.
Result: 5.19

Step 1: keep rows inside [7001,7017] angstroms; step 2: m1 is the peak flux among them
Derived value 12.3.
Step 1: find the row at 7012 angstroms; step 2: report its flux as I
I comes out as 12.3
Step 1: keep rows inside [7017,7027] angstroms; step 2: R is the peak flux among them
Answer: 9.94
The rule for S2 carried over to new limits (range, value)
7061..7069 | 8.07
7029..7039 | 10.3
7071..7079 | 10.5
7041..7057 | 10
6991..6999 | 10.2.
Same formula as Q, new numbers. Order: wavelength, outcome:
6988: 9.53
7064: 7.97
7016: 9.2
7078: 10.5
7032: 9.72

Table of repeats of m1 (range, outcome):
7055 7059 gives 8.03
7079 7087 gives 9.58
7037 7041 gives 9.15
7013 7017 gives 9.2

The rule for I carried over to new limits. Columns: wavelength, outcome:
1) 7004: 7.78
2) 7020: 8.88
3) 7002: 8.28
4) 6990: 10.3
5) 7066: 5.02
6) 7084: 9.33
